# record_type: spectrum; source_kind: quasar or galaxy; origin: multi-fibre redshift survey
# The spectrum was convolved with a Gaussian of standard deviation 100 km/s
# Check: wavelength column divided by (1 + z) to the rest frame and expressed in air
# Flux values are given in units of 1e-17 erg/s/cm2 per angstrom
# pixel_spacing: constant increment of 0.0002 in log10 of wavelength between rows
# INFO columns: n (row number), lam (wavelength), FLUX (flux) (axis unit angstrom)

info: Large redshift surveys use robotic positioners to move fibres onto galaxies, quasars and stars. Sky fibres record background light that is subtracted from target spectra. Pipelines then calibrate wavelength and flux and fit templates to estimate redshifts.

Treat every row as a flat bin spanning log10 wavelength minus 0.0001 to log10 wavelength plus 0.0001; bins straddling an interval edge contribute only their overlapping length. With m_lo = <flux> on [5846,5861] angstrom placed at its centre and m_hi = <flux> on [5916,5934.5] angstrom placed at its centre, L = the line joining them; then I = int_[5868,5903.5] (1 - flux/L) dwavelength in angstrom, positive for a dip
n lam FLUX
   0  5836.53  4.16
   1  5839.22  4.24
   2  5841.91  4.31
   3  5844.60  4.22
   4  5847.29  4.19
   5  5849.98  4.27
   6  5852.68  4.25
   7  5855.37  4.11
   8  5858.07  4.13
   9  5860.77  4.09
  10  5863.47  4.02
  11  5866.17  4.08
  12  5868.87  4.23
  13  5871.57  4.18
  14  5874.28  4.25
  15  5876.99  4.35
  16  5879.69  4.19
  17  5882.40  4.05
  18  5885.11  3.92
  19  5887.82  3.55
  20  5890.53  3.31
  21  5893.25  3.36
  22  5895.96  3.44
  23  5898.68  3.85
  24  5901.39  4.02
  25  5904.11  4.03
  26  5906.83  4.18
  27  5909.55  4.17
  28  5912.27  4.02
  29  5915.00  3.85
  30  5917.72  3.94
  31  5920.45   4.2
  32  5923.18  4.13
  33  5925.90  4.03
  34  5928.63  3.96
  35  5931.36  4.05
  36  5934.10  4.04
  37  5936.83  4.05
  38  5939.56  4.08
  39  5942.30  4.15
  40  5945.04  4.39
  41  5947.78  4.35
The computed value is 1.9 angstrom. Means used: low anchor 4.18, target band 3.9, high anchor 4.05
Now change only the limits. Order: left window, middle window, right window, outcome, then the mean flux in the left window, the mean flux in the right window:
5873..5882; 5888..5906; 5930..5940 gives 2.2 angstrom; 4.24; 4.05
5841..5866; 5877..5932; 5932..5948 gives 3.2 angstrom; 4.17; 4.16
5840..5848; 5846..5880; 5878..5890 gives -0.8 angstrom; 4.25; 3.9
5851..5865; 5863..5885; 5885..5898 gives -2.0 angstrom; 4.12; 3.49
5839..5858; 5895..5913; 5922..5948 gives 0.8 angstrom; 4.22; 4.11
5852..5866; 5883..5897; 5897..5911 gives 1.8 angstrom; 4.11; 4.04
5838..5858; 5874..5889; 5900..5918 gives 0.3 angstrom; 4.22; 4.04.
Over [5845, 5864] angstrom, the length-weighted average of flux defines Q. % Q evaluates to 4.16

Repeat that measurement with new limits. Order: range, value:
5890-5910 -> 3.8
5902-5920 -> 4.04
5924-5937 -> 4.03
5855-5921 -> 3.98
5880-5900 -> 3.67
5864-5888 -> 4.11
